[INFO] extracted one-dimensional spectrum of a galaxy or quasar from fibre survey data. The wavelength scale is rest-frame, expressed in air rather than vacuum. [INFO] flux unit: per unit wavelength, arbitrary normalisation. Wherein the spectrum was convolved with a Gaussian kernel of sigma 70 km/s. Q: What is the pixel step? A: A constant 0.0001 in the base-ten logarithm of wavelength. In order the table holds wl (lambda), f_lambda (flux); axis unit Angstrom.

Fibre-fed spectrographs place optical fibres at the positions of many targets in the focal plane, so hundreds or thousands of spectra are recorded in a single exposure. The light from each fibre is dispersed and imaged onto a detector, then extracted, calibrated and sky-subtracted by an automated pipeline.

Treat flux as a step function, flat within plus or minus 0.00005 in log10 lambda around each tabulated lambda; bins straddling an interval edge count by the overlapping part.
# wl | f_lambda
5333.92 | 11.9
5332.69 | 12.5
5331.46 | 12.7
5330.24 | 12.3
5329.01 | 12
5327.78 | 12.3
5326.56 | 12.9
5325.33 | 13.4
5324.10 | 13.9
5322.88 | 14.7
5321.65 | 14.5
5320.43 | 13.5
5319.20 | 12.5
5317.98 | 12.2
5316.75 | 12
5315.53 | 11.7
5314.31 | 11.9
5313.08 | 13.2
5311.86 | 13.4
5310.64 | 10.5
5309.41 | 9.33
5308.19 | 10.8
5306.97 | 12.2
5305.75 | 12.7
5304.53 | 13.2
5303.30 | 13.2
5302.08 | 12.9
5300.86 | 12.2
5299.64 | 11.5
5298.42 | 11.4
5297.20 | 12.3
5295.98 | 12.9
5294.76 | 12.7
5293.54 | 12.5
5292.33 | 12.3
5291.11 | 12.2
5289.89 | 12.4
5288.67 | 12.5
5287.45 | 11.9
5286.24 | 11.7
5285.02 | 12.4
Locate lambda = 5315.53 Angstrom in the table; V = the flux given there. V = 11.7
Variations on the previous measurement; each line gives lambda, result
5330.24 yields 12.3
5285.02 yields 12.4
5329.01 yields 12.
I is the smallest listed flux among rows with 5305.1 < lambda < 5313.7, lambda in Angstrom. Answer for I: 9.33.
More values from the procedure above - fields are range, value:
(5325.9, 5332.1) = 12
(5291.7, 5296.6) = 12.3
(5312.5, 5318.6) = 11.7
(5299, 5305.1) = 11.5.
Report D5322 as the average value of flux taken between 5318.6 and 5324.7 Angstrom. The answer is 13.8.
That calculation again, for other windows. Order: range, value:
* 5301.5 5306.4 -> 13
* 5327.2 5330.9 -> 12.2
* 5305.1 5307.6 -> 12.5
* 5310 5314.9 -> 12.2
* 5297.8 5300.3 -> 11.5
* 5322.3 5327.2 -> 13.7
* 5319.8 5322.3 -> 14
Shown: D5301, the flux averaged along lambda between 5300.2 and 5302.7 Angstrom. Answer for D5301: 12.5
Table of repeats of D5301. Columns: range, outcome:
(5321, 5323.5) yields 14.6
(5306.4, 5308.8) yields 11.5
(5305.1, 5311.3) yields 11.1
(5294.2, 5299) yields 12.3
